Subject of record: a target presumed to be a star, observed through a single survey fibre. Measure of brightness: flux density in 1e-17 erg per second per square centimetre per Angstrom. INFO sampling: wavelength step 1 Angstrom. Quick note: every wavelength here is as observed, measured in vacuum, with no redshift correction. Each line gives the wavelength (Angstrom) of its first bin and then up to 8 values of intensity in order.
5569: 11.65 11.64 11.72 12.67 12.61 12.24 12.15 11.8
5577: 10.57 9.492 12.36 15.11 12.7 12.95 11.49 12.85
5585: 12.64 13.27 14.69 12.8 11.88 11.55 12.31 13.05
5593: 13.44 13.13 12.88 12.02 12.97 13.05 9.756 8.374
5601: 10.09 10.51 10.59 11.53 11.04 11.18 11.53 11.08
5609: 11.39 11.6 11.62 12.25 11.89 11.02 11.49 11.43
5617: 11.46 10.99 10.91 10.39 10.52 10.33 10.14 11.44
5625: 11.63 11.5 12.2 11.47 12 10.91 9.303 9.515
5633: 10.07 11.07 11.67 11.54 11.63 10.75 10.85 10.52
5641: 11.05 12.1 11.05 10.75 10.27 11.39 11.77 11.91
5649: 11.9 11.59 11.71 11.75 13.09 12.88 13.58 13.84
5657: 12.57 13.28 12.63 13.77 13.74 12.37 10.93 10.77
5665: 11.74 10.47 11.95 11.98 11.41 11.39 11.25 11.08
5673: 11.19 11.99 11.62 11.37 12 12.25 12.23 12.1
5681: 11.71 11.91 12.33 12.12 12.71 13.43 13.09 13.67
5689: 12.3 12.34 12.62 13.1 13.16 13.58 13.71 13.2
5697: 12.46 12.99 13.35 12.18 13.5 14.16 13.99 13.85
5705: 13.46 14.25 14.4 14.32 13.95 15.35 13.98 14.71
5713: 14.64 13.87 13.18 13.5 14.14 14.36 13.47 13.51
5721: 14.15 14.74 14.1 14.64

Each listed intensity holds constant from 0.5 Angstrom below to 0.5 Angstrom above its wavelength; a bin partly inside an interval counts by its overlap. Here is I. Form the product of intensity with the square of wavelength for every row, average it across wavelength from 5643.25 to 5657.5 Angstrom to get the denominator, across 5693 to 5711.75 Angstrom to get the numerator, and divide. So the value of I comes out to 1.16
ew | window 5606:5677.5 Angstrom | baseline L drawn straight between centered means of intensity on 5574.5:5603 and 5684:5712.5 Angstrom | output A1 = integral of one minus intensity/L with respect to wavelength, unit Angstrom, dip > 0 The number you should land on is 7.0 Angstrom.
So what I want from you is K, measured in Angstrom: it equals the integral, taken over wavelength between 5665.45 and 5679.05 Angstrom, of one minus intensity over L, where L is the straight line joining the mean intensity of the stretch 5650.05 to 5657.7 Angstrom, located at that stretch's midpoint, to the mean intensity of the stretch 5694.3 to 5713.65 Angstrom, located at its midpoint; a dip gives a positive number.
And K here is 1.6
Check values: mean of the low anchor 12.7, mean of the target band 11.6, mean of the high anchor 13.8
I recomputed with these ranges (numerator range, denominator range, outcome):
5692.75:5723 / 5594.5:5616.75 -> 1.26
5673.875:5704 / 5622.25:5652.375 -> 1.16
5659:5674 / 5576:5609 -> 1.01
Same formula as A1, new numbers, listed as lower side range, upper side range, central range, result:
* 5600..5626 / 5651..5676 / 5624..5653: 0.9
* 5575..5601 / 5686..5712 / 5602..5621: 1.9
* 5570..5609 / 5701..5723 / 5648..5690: 3.6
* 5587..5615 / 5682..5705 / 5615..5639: 2.1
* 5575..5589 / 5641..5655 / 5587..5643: 3.5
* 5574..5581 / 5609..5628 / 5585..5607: -0.5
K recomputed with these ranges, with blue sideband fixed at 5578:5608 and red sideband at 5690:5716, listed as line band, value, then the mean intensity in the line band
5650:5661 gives 0.1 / 12.9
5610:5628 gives 1.7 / 11.3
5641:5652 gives 1.2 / 11.4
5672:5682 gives 1.1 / 11.8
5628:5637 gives 1.3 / 10.8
